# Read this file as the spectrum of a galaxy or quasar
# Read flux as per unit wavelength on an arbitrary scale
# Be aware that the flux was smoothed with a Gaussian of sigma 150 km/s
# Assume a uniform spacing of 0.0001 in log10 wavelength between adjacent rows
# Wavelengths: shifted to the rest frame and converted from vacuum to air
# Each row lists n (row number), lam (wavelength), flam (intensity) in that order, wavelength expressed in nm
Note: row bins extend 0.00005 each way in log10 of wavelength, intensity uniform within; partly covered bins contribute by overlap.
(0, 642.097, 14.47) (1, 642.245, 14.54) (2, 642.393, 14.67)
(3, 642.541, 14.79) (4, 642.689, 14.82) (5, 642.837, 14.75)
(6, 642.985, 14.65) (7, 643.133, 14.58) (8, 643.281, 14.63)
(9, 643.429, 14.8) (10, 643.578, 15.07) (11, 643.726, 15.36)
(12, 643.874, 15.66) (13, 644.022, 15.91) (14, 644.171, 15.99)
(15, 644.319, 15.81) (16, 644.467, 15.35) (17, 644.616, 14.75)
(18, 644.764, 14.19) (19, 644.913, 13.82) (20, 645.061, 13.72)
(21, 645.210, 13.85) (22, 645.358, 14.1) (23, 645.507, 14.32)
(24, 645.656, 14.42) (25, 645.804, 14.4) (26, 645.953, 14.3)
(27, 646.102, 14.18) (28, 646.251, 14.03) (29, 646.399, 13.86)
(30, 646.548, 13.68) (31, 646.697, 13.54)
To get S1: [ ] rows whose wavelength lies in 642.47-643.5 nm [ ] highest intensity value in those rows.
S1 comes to 14.82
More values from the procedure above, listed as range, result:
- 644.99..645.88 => 14.42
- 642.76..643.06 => 14.75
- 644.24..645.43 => 15.81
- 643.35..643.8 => 15.36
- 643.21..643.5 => 14.8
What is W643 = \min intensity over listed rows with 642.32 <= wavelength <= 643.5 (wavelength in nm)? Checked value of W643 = 14.58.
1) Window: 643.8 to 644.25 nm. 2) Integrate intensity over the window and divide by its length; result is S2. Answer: 15.9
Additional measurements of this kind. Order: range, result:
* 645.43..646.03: 14.3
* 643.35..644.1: 15.3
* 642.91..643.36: 14.6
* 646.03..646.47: 14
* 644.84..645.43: 13.9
